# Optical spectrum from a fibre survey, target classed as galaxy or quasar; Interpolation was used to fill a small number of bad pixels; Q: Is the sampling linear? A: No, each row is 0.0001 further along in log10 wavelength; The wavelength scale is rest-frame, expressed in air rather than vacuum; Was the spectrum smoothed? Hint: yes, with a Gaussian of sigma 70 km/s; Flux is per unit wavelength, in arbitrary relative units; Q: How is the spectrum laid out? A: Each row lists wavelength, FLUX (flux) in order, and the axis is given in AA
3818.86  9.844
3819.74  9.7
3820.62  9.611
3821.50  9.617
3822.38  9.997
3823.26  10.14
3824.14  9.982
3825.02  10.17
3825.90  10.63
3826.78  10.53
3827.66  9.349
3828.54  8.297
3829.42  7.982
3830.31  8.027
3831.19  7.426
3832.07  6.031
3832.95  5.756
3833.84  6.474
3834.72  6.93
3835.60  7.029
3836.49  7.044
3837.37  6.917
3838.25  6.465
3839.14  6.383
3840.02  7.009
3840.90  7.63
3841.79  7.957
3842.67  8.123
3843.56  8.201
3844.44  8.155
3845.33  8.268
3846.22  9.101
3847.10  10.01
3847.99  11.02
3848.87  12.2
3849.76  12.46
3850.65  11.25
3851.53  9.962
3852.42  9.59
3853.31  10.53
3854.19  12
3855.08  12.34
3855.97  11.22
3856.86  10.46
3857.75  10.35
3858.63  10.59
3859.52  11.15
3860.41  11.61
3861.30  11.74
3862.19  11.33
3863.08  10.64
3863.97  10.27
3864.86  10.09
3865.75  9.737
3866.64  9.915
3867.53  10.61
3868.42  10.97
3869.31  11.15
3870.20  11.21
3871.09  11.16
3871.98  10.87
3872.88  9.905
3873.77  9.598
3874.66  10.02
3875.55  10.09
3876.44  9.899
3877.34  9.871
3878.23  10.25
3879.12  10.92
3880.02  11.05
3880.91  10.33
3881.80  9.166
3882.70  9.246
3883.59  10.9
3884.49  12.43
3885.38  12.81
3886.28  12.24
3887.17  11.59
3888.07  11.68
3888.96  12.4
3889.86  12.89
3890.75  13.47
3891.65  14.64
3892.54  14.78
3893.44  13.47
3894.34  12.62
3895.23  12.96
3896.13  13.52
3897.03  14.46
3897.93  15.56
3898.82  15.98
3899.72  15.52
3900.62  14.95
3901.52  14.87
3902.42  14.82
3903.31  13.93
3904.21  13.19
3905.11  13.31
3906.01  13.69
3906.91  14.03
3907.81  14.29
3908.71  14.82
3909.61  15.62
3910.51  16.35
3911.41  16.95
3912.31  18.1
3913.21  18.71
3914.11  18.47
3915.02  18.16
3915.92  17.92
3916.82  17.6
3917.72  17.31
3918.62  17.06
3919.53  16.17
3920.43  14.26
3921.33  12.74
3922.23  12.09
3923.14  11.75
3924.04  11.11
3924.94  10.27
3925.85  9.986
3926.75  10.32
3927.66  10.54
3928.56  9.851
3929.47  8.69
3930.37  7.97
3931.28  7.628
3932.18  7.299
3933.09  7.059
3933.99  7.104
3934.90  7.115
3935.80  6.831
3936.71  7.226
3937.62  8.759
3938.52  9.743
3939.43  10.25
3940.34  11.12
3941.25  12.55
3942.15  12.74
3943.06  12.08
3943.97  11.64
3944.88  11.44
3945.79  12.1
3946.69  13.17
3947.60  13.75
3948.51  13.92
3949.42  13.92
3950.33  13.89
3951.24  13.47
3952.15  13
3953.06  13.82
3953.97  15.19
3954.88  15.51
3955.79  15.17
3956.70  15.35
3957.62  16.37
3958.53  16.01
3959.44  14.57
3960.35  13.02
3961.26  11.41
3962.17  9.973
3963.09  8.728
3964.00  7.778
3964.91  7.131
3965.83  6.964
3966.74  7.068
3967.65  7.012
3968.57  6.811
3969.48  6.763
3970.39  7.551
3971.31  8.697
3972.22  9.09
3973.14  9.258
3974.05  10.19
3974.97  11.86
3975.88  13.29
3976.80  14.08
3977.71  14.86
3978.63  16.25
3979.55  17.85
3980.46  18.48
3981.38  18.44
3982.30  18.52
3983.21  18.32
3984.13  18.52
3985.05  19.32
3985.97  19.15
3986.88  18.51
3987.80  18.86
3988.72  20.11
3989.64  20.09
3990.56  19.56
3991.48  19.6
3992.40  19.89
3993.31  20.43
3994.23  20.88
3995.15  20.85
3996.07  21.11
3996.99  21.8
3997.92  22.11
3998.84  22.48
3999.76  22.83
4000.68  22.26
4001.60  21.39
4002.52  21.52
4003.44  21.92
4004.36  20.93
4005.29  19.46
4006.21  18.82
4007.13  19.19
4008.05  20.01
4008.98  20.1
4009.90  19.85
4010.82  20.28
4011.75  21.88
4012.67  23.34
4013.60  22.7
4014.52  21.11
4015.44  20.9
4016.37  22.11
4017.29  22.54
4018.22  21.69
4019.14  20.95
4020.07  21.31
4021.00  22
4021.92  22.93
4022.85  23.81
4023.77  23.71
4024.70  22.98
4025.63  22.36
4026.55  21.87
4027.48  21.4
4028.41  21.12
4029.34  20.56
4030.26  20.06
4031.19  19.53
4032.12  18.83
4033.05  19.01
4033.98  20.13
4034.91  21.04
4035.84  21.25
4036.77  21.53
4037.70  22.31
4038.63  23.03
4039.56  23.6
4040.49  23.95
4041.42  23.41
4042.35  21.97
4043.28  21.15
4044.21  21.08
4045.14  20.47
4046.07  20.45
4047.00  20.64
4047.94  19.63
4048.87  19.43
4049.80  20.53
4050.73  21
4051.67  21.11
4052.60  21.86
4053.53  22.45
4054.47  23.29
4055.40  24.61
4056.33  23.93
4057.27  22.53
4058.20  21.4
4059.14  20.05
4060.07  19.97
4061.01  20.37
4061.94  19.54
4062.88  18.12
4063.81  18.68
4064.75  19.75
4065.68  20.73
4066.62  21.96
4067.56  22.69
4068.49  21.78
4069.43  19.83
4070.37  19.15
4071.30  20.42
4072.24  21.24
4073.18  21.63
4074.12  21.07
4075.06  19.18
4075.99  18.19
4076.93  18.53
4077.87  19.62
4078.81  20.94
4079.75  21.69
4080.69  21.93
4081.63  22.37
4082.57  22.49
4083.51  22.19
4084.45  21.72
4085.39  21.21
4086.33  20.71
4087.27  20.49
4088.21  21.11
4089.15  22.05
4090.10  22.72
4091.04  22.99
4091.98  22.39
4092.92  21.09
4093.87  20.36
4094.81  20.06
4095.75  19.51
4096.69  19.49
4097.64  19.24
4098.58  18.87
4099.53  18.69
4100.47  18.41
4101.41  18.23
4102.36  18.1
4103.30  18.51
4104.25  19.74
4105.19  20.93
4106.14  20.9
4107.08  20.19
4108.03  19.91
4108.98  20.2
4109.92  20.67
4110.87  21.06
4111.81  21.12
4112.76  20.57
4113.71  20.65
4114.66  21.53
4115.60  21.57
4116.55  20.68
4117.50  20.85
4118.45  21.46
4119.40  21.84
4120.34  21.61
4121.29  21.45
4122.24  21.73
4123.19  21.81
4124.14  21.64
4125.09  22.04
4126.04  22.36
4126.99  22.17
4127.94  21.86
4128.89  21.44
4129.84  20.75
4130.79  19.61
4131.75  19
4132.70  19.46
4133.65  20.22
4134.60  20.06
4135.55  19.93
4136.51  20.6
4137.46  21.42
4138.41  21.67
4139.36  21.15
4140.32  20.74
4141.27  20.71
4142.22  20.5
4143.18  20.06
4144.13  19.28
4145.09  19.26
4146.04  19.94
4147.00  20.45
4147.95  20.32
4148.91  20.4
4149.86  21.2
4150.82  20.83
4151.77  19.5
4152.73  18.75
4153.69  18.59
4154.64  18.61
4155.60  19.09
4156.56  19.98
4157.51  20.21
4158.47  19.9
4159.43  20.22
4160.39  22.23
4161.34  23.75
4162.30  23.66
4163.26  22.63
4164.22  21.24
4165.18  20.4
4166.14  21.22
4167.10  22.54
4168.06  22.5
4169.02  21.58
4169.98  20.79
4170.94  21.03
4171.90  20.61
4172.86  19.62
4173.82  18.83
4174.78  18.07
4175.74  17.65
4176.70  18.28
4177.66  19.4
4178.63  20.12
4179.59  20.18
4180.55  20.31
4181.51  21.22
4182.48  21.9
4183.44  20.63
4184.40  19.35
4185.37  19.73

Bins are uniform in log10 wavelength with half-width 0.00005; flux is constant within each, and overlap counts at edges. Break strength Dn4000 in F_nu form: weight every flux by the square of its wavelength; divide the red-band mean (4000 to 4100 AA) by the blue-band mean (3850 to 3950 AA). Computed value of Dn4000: 1.88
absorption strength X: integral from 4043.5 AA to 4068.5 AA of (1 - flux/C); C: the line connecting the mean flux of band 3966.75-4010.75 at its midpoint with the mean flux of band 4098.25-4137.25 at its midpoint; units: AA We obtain -2.6 AA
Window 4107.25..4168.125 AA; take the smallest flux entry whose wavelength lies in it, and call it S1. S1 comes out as 18.59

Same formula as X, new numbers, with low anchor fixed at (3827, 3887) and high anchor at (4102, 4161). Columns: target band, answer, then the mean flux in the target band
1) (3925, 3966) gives 6.4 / 11.2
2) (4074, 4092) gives -2.4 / 21.2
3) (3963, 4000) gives -1.7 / 15.4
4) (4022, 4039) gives -5.0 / 21.4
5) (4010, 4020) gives -3.6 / 21.7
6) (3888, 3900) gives -2.9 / 13.9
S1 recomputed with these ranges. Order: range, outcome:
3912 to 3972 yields 6.763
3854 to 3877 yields 9.598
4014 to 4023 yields 20.9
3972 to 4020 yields 9.09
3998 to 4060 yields 18.82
